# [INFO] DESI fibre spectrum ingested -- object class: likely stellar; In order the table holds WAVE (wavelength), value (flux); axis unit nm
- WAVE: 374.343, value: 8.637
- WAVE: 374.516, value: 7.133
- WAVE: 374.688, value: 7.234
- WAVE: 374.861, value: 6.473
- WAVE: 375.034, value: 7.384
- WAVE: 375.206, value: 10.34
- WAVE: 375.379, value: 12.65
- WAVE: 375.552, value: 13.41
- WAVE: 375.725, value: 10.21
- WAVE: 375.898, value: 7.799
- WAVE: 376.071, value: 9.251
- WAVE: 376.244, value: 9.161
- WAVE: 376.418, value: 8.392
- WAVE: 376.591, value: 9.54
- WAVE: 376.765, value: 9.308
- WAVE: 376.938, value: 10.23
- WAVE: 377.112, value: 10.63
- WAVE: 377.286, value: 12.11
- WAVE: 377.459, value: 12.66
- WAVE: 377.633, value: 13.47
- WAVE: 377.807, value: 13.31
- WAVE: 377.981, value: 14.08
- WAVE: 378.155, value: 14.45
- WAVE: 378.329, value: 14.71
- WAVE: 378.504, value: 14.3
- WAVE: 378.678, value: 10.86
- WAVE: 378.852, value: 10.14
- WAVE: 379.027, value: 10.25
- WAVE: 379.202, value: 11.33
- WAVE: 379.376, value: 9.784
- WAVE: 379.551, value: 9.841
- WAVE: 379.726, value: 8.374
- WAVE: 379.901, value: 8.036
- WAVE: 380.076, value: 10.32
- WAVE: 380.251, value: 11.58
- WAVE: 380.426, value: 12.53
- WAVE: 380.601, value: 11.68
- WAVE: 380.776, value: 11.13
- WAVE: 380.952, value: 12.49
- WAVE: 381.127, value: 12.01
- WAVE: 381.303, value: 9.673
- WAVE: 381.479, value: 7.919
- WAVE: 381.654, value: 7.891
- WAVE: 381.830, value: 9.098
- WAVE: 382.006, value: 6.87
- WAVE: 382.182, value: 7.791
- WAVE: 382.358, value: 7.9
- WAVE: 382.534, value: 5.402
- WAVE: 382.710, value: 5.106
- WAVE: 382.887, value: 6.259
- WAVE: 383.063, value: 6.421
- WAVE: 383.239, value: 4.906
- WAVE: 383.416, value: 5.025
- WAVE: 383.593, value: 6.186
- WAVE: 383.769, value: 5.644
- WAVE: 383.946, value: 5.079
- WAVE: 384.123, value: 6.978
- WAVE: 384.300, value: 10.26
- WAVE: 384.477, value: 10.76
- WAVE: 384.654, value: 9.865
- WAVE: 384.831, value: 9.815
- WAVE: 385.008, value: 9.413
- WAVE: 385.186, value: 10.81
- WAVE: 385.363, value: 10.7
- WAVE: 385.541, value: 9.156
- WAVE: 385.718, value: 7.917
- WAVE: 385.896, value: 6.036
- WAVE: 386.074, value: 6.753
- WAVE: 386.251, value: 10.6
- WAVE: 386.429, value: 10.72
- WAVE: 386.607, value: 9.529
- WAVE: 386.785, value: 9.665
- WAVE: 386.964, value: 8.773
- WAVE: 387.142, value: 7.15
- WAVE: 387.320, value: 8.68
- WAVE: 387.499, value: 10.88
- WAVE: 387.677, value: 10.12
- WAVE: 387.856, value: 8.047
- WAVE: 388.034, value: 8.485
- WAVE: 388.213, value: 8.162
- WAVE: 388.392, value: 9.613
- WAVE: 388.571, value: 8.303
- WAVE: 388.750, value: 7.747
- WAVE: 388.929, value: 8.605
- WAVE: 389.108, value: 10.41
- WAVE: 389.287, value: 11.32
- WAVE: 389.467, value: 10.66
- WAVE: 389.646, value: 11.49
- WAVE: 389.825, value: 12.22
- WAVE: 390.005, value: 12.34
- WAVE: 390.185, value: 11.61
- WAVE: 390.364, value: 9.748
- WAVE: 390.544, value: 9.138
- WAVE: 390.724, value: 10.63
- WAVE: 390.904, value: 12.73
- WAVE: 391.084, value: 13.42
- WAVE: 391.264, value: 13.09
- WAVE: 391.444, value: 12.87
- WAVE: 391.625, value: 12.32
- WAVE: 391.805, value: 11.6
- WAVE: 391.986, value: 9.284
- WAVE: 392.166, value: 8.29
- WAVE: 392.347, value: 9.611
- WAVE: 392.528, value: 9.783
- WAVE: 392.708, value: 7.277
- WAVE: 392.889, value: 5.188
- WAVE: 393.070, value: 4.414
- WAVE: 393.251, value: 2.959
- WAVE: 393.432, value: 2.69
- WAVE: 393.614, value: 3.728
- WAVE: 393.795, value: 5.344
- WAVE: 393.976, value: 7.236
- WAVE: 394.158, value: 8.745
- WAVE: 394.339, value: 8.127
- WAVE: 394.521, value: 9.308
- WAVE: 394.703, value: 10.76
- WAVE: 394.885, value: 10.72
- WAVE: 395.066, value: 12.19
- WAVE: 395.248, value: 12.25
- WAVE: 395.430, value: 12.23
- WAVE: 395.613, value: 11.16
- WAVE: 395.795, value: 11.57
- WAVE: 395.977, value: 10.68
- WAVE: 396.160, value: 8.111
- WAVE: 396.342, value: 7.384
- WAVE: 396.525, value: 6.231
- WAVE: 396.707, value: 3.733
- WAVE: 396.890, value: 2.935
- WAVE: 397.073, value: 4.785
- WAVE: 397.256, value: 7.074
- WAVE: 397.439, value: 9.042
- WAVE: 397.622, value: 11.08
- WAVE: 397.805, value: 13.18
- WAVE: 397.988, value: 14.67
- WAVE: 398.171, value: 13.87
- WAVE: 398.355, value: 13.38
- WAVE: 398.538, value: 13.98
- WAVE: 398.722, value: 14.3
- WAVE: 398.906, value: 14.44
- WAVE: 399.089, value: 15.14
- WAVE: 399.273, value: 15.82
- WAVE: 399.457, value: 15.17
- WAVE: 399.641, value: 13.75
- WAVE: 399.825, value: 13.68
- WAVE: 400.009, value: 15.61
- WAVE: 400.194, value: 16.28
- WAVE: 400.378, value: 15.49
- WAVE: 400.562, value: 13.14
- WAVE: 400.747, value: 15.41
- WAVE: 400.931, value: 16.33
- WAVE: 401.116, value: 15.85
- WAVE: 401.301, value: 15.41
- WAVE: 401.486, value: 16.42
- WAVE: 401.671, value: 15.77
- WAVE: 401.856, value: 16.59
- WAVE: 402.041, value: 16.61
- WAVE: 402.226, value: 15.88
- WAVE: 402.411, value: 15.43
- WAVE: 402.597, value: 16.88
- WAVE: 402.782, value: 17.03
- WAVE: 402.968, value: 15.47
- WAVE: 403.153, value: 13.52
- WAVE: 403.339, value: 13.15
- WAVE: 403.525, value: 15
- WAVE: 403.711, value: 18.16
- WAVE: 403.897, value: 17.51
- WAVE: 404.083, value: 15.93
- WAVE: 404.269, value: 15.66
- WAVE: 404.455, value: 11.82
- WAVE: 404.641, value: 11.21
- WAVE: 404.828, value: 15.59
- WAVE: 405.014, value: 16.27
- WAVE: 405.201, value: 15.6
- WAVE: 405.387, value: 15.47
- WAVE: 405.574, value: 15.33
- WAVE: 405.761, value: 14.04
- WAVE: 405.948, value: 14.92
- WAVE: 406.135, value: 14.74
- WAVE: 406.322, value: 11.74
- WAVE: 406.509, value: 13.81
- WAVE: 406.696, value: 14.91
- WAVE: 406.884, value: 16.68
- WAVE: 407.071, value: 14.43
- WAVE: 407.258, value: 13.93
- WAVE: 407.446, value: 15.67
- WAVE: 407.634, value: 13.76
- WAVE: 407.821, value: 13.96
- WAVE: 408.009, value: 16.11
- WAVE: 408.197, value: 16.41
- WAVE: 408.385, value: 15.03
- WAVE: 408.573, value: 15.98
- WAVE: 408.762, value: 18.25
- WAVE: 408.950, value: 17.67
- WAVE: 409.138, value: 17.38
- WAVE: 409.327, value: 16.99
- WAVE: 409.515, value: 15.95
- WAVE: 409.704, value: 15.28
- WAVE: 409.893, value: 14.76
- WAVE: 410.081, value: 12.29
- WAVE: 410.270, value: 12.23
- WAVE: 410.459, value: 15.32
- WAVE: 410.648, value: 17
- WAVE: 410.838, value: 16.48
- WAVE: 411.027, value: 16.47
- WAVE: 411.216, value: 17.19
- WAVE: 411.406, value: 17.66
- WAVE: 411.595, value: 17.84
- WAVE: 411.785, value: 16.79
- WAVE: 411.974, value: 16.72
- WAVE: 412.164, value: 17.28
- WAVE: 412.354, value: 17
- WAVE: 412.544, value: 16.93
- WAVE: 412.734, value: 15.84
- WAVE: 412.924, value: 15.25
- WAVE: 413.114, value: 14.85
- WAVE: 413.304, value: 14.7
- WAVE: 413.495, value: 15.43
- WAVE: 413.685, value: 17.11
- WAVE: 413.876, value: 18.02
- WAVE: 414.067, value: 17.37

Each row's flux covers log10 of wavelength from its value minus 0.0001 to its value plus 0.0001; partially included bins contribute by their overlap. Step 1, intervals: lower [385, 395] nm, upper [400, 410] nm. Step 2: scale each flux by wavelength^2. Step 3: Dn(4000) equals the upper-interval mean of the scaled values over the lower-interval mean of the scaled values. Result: 1.8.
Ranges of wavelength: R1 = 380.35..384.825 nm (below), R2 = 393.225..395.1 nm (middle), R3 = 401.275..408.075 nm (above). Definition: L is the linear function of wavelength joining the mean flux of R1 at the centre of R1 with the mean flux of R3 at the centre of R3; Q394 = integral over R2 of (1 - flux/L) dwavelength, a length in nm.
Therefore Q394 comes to 0.70 nm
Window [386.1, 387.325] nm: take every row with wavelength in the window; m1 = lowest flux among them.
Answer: 7.15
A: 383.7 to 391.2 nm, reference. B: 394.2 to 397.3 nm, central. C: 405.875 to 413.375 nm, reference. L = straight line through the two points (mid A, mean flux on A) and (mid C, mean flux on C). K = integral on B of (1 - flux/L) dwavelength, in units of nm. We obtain 0.784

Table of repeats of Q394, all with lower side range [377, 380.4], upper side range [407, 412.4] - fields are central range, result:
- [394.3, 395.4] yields 0.25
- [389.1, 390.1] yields 0.12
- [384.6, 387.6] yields 0.81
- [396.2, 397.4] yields 0.72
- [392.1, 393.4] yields 0.67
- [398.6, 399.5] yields -0.03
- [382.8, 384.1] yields 0.69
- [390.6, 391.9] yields 0.10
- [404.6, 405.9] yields 0.03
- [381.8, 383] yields 0.53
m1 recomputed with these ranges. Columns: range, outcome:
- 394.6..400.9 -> 2.935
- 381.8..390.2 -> 4.906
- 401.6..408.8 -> 11.21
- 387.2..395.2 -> 2.69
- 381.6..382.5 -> 6.87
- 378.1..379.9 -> 8.374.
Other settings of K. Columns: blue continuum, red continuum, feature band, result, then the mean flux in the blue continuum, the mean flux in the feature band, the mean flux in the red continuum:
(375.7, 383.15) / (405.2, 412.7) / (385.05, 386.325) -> 0.27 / 10.1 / 8.85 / 15.7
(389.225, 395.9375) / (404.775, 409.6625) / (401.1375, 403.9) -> -0.47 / 9.67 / 15.9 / 15.4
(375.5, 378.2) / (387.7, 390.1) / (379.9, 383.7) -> 0.76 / 11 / 8.45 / 9.81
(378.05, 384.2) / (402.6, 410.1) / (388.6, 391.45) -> 0.07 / 9.09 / 11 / 15.2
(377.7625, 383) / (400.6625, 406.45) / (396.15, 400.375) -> 0.77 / 10.1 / 11.6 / 15.3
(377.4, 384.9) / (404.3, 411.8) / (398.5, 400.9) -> -0.23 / 9.56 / 14.8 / 15.3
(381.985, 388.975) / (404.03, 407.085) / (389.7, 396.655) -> 0.77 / 8.17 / 9.37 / 14.6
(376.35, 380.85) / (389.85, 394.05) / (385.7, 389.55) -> 0.27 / 11.3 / 9.03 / 8.98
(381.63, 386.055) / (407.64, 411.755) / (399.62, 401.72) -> -0.36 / 7.64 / 15.3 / 16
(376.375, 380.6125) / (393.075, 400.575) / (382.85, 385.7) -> 0.79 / 11.3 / 7.99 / 10.5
